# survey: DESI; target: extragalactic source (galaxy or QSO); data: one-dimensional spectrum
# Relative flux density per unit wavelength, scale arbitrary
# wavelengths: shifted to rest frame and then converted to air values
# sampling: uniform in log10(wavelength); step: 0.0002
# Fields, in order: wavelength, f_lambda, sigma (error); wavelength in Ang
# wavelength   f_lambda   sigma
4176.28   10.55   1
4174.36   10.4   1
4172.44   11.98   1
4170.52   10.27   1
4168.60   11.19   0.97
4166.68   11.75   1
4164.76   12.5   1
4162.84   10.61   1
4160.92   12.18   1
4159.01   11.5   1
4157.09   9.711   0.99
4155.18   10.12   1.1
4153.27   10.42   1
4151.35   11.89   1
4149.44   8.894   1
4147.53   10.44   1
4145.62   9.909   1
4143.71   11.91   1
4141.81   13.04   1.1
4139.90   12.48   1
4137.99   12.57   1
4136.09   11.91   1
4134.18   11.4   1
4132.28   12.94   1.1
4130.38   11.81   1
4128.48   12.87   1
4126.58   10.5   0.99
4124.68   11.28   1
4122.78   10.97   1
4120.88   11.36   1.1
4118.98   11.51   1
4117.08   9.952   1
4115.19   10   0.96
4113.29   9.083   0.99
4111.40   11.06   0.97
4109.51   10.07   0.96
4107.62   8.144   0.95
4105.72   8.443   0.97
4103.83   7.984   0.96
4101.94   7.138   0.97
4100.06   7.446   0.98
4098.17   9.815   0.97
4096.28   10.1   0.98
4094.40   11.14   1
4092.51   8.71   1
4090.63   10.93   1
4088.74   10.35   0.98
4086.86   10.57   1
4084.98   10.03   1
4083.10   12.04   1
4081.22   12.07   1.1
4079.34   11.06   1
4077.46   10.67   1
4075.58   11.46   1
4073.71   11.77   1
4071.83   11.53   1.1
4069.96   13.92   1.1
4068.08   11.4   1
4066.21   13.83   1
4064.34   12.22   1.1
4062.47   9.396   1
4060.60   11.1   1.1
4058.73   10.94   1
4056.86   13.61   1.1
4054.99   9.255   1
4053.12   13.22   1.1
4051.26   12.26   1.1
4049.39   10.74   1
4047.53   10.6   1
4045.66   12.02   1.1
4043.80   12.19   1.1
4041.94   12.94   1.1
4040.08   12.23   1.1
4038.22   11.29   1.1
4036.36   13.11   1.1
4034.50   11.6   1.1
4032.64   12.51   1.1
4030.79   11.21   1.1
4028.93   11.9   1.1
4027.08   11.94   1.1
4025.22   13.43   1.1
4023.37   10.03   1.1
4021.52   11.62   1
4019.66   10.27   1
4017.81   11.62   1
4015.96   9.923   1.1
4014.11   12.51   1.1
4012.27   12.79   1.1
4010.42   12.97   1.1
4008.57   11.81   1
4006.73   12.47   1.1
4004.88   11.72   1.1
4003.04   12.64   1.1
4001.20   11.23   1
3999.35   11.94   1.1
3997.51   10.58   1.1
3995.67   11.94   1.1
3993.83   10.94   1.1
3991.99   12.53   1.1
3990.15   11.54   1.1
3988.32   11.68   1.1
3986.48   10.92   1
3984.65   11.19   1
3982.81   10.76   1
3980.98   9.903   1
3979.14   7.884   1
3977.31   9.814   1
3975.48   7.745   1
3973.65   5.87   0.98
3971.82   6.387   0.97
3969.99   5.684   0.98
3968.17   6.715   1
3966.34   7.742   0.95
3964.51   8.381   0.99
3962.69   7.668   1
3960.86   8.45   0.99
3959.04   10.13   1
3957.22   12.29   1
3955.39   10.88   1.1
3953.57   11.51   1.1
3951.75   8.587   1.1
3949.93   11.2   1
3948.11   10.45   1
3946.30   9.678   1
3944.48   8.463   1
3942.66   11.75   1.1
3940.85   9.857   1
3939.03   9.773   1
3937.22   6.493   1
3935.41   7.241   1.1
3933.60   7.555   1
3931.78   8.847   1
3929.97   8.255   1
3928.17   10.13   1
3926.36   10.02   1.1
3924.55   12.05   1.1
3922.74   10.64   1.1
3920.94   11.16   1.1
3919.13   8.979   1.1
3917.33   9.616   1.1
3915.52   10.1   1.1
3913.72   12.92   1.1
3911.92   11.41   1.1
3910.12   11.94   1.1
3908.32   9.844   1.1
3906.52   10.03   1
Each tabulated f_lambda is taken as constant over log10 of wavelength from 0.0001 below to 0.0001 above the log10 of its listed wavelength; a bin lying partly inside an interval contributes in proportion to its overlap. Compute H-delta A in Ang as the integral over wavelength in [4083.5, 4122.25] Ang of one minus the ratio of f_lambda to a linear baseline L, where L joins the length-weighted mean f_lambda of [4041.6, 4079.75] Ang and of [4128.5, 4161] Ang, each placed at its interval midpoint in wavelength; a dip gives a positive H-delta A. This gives 6.1 Ang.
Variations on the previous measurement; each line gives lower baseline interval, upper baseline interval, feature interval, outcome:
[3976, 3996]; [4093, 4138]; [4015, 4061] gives -4.8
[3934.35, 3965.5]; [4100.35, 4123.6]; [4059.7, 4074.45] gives -3.6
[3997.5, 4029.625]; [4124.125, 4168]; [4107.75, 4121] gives 1.5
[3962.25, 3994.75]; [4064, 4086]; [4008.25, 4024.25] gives -2.1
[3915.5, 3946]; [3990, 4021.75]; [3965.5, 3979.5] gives 4.6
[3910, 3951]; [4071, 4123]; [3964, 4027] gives -3.0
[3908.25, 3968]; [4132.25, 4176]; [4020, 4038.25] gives -2.5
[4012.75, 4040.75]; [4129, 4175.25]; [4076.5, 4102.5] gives 3.0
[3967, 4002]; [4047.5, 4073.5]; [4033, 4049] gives -1.1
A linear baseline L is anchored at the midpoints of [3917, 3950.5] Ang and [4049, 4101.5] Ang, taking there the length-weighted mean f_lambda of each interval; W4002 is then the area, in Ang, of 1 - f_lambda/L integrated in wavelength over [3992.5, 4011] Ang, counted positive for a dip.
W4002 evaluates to -2.72 Ang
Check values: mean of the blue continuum 9.57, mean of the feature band 11.8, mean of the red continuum 11.1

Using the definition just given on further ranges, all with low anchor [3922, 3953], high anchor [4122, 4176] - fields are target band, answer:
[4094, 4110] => 3.1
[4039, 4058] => -2.6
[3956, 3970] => 1.6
